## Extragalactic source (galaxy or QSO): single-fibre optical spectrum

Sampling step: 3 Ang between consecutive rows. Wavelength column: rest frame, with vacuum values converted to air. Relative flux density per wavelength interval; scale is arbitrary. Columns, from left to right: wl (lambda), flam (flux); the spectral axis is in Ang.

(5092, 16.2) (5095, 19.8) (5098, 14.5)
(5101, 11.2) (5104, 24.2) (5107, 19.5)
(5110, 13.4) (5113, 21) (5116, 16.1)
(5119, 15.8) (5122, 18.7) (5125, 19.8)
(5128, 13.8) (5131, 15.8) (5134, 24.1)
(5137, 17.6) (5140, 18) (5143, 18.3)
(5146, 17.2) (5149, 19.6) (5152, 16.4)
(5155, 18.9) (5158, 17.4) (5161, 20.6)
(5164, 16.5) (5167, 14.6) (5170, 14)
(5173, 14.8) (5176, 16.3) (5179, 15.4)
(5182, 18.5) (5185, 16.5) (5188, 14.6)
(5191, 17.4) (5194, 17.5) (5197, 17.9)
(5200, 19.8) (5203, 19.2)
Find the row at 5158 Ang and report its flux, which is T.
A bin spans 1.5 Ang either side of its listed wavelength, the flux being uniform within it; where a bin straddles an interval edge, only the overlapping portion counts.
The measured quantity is 17.4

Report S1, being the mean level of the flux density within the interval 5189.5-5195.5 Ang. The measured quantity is 17.4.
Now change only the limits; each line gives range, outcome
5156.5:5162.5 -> 19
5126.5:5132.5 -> 14.8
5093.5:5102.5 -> 15.2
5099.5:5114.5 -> 17.9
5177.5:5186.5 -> 16.8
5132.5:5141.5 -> 19.9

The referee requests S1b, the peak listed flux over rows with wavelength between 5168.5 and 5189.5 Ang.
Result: 18.5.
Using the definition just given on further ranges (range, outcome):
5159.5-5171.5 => 20.6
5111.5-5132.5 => 21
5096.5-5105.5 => 24.2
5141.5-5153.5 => 19.6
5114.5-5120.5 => 16.1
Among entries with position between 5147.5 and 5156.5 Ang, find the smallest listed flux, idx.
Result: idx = 16.4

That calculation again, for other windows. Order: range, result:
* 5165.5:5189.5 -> 14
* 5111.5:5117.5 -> 16.1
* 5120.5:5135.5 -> 13.8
